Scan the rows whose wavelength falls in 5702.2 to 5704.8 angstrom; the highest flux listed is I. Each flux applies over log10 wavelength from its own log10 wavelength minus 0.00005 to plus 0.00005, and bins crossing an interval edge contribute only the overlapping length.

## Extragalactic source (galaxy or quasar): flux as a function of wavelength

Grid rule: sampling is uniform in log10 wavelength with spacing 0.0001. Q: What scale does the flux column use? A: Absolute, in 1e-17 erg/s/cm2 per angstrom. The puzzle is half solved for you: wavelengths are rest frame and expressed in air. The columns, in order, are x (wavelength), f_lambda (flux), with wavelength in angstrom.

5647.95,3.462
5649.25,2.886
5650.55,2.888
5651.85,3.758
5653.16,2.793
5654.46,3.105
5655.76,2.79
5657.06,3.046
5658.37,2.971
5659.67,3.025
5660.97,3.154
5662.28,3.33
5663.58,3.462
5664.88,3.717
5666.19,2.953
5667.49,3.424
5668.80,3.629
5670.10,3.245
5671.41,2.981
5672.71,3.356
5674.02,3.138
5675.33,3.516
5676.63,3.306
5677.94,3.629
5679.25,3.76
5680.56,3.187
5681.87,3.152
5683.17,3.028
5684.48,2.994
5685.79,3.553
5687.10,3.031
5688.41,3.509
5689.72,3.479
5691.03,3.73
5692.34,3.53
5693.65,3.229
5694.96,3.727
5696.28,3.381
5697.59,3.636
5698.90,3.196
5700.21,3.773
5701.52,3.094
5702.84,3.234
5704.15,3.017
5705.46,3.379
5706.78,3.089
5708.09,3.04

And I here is 3.234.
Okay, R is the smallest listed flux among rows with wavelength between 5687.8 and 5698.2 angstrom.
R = 3.229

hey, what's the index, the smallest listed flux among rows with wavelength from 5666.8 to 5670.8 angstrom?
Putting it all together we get 3.245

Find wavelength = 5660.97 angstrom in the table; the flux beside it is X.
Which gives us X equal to 3.154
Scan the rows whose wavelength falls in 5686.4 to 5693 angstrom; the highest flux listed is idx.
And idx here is 3.73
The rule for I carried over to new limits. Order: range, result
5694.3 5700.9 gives 3.773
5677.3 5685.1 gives 3.76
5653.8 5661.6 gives 3.154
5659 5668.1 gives 3.717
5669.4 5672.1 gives 3.245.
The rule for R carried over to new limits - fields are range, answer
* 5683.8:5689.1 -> 2.994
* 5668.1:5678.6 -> 2.981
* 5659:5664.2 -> 3.025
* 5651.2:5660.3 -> 2.79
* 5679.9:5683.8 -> 3.028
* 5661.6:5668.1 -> 2.953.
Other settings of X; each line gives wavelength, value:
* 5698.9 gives 3.196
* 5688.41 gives 3.509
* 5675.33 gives 3.516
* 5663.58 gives 3.462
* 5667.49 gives 3.424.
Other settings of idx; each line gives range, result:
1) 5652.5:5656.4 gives 3.105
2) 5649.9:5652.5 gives 3.758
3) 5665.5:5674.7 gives 3.629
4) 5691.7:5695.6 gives 3.727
